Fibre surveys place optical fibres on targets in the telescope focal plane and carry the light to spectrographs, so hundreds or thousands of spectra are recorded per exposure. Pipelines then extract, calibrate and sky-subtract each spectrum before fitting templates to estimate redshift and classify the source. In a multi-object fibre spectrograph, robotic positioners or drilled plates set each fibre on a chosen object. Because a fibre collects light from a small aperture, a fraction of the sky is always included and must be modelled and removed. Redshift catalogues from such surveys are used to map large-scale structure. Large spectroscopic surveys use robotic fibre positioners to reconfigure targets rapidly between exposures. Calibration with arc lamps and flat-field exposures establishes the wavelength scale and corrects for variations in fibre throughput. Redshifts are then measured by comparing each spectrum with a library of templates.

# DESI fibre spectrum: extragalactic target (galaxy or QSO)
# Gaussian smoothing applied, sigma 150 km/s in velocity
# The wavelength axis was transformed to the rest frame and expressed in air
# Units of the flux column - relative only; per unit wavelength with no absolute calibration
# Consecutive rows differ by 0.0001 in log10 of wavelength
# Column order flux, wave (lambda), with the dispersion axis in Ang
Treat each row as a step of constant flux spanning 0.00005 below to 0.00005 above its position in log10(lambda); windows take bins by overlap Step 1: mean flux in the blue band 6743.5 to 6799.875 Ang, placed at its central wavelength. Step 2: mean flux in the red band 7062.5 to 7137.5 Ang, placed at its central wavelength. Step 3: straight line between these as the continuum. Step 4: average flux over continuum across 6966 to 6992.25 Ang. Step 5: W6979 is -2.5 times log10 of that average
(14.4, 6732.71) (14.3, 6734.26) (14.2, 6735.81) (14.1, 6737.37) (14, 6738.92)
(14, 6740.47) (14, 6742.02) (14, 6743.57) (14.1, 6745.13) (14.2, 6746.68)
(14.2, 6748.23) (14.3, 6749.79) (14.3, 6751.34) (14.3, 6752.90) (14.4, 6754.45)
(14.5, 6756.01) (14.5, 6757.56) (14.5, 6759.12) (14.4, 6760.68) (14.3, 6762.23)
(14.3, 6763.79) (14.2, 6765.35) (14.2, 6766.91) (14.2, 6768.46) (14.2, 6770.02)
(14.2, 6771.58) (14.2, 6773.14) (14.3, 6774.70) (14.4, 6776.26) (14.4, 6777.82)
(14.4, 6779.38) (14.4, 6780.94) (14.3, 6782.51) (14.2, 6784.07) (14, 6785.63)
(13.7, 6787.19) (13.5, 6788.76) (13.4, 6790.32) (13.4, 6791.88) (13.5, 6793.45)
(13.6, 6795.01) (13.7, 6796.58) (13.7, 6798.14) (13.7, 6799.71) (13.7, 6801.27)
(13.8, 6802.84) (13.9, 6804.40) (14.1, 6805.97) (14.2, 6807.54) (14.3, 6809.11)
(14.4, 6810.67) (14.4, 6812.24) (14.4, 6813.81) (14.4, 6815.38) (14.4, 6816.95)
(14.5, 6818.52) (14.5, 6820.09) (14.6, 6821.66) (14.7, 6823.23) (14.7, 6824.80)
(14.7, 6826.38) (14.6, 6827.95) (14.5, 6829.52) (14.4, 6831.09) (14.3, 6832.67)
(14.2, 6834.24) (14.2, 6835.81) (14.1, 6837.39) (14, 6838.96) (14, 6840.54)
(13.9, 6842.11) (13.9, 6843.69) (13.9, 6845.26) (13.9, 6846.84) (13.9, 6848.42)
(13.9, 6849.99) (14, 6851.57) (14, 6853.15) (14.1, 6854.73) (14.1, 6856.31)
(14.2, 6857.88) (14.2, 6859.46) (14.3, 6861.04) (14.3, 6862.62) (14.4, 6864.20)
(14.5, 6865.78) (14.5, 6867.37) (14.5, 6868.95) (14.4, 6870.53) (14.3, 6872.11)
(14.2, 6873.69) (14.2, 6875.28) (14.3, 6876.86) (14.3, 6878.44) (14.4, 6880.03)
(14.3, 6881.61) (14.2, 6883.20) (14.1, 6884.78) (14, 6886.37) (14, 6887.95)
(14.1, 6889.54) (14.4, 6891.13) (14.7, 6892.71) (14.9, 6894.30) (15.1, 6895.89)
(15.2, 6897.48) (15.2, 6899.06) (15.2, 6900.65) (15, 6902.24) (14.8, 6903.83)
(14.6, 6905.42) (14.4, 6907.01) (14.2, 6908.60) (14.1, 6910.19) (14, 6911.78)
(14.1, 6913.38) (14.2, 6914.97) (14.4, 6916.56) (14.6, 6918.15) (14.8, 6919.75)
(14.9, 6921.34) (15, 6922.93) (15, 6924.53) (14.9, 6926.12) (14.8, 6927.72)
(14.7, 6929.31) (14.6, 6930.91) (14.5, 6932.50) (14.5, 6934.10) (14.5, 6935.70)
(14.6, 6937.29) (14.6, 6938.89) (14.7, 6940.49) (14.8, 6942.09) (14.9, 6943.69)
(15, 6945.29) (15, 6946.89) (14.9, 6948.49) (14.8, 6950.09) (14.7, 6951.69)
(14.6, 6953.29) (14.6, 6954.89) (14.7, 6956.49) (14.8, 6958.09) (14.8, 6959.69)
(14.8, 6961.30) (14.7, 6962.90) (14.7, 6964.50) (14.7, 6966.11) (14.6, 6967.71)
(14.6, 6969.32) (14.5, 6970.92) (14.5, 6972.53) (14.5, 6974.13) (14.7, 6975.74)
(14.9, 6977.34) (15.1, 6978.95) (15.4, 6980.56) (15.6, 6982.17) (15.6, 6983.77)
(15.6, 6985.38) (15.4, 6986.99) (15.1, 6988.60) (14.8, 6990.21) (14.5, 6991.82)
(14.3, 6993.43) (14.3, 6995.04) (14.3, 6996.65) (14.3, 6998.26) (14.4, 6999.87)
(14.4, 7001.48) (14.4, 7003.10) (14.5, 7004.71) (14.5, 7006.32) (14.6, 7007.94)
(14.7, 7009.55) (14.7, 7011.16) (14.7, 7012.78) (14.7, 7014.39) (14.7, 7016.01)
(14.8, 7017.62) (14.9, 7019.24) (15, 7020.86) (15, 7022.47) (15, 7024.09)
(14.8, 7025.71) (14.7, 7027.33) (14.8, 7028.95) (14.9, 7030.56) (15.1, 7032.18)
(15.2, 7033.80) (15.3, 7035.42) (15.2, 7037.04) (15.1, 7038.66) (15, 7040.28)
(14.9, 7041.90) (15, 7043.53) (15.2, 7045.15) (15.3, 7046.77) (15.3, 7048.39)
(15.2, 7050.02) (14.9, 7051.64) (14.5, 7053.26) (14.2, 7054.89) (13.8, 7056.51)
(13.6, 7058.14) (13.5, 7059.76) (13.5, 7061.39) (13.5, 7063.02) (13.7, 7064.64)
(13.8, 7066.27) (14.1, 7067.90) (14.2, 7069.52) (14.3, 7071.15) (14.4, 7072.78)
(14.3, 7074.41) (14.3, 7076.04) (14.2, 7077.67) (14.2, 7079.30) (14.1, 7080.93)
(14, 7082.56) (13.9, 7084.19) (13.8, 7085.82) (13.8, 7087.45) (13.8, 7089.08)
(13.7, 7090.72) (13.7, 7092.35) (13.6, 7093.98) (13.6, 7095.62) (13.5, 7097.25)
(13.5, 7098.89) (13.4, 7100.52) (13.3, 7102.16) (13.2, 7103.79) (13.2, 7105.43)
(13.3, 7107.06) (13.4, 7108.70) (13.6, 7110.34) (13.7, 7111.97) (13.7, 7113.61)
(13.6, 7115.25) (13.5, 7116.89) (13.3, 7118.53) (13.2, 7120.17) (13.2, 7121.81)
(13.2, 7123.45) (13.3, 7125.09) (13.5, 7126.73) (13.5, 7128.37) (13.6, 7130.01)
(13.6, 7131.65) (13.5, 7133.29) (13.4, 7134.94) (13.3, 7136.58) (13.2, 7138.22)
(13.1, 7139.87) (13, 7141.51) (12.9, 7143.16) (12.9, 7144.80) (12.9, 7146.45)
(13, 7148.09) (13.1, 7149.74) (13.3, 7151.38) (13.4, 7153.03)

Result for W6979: -0.09 mag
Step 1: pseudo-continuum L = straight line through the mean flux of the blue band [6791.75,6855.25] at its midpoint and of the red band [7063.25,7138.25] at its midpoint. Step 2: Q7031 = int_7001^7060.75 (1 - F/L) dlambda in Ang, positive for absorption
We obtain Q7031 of -4.2 Ang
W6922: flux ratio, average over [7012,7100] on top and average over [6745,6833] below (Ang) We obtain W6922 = 1.0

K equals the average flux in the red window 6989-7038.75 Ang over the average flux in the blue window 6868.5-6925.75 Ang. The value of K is 1.02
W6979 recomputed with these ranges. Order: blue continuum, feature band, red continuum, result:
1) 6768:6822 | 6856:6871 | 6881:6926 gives 0.003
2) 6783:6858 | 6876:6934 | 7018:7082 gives -0.022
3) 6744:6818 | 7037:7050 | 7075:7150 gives -0.113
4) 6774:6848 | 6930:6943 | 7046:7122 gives -0.045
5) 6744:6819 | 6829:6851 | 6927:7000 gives 0.020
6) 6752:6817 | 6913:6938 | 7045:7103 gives -0.043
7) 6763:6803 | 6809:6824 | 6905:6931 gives -0.026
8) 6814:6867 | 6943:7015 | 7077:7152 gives -0.068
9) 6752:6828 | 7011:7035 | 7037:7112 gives -0.059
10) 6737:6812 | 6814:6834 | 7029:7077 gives -0.025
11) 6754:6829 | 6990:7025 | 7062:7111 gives -0.055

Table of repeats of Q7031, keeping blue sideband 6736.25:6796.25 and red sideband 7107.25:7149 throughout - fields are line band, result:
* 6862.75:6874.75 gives -0.4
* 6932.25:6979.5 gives -3.5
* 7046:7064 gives -1.1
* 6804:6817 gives -0.2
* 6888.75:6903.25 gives -1.1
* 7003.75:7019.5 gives -1.3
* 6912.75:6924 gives -0.7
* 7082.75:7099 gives -0.4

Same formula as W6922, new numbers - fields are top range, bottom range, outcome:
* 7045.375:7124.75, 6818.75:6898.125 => 0.97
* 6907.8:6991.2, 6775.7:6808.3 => 1.06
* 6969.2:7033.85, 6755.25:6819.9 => 1.05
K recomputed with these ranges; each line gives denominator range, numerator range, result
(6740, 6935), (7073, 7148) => 0.95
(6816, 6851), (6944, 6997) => 1.04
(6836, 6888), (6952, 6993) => 1.05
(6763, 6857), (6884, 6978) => 1.04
